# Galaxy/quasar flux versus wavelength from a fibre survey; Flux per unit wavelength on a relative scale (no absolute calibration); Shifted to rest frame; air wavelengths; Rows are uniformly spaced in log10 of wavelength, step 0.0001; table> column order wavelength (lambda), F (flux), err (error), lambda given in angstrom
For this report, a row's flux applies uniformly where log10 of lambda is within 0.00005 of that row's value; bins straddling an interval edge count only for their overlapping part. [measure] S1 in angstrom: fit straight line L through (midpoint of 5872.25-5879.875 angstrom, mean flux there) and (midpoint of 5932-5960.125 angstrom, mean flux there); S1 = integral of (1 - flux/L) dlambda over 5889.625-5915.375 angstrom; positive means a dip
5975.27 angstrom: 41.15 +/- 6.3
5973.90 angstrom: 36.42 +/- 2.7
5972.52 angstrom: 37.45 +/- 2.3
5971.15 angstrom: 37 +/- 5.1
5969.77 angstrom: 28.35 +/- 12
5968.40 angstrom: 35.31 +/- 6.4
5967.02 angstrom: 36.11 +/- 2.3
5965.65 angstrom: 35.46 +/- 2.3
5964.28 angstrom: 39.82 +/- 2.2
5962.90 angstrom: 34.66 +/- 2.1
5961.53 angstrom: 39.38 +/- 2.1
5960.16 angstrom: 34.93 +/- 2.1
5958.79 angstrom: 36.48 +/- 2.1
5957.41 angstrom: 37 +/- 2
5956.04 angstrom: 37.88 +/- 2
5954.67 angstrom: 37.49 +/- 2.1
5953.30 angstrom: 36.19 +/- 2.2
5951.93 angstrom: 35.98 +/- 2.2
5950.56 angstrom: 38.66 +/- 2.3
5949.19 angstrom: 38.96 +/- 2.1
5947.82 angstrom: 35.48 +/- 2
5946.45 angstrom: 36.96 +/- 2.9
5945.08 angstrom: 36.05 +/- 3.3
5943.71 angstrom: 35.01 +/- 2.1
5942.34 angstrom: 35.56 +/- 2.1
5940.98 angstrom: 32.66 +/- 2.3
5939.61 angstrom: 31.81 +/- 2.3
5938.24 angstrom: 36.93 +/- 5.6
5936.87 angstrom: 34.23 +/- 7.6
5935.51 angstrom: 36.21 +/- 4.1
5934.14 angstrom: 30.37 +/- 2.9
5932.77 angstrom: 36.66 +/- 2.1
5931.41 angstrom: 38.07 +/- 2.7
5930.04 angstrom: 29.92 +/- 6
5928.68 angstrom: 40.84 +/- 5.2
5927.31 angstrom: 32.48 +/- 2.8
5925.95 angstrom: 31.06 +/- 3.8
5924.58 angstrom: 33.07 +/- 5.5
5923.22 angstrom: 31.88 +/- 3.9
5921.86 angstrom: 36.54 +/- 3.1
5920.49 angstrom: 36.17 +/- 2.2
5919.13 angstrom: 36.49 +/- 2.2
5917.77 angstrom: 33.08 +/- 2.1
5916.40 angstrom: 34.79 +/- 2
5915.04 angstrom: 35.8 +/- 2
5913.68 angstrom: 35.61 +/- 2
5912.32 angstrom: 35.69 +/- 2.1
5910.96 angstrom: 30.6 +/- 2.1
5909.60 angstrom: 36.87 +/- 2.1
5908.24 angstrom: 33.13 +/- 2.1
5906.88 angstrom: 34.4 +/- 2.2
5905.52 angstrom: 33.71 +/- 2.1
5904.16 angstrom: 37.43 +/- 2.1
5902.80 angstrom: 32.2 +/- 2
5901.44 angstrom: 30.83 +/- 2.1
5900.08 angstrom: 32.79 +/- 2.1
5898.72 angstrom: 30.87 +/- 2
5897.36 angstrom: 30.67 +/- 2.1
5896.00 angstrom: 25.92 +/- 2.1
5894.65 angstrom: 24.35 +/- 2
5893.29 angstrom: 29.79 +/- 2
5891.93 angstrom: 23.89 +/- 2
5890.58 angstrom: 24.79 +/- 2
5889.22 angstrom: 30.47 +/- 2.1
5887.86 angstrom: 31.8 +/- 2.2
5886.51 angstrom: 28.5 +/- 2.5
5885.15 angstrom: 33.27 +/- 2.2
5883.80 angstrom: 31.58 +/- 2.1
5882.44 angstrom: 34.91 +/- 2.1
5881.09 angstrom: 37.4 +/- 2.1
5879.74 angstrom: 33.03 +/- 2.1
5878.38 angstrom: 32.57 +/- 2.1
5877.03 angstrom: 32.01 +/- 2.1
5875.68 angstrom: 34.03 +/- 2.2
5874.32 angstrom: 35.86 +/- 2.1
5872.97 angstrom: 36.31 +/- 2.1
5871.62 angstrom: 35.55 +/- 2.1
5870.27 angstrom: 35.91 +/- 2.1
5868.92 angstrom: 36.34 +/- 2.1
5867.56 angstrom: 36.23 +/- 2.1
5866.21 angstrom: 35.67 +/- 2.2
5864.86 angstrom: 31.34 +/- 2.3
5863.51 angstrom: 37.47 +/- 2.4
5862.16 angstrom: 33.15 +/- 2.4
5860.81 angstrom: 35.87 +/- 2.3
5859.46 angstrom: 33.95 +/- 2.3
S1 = 2.4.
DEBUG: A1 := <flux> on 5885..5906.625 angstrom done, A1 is 30.1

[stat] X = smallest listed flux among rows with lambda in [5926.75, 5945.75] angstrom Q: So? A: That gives 29.92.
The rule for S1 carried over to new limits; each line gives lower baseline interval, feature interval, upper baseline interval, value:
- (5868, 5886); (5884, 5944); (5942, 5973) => 4.2 angstrom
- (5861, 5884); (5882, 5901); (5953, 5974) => 3.0 angstrom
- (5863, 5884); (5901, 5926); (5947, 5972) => 0.9 angstrom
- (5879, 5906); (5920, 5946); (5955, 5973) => -0.5 angstrom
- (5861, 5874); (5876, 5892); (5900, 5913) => 1.5 angstrom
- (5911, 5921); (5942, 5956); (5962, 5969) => -0.3 angstrom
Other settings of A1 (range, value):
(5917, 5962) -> 35.4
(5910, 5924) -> 34.7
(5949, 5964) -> 37.1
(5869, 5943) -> 33.2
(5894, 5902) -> 29.2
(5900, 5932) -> 34.3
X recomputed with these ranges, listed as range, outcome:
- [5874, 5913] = 23.89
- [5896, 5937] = 25.92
